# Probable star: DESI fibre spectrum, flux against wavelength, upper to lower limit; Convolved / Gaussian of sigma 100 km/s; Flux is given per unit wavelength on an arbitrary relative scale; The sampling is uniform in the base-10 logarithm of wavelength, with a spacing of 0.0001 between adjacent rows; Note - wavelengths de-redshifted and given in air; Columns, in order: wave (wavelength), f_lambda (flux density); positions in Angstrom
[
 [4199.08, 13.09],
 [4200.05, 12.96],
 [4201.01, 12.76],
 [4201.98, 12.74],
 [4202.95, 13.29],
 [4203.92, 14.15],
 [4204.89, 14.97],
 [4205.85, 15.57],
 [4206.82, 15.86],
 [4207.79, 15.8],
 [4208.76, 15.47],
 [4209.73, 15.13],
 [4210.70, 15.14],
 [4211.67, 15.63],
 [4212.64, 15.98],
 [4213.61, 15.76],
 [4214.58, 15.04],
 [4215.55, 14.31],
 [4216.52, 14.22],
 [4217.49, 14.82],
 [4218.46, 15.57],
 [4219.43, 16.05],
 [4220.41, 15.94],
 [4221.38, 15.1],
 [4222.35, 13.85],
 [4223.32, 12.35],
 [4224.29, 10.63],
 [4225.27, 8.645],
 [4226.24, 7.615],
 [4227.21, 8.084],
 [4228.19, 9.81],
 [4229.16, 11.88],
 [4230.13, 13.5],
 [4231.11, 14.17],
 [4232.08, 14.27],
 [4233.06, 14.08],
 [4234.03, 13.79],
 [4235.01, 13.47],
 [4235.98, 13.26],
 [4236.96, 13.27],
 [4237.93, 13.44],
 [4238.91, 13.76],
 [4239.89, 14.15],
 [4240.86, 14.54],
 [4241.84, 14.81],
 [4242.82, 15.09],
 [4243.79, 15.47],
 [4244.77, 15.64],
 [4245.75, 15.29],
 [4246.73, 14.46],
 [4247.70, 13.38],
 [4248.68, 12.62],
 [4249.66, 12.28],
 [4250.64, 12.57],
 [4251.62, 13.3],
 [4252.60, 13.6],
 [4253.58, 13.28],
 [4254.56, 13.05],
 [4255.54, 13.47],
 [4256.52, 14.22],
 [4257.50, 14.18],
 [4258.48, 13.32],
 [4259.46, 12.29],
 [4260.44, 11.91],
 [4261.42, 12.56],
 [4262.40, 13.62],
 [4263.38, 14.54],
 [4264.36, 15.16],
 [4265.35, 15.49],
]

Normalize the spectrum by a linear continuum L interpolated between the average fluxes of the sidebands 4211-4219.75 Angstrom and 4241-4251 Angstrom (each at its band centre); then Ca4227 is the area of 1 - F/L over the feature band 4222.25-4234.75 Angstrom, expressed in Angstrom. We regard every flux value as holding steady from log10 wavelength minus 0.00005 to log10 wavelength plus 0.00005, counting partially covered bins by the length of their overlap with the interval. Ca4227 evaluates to 2.6 Angstrom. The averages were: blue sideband 15.3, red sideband 14.2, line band 11.7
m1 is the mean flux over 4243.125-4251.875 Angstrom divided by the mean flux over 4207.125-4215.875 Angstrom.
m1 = 0.91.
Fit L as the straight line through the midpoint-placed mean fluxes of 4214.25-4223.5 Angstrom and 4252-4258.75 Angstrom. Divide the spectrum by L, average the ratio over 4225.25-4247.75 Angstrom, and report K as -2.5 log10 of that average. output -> 0.074 mag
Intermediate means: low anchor 14.8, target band 13.3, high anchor 13.6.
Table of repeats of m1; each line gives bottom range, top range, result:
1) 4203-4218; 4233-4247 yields 0.94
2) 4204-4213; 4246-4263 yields 0.86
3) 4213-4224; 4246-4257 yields 0.90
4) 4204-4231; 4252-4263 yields 0.96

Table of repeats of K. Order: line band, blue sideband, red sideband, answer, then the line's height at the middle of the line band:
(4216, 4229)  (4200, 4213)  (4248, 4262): 0.138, 14.2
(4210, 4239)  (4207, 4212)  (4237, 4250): 0.112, 14.9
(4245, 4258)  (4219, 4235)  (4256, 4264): -0.033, 13.1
